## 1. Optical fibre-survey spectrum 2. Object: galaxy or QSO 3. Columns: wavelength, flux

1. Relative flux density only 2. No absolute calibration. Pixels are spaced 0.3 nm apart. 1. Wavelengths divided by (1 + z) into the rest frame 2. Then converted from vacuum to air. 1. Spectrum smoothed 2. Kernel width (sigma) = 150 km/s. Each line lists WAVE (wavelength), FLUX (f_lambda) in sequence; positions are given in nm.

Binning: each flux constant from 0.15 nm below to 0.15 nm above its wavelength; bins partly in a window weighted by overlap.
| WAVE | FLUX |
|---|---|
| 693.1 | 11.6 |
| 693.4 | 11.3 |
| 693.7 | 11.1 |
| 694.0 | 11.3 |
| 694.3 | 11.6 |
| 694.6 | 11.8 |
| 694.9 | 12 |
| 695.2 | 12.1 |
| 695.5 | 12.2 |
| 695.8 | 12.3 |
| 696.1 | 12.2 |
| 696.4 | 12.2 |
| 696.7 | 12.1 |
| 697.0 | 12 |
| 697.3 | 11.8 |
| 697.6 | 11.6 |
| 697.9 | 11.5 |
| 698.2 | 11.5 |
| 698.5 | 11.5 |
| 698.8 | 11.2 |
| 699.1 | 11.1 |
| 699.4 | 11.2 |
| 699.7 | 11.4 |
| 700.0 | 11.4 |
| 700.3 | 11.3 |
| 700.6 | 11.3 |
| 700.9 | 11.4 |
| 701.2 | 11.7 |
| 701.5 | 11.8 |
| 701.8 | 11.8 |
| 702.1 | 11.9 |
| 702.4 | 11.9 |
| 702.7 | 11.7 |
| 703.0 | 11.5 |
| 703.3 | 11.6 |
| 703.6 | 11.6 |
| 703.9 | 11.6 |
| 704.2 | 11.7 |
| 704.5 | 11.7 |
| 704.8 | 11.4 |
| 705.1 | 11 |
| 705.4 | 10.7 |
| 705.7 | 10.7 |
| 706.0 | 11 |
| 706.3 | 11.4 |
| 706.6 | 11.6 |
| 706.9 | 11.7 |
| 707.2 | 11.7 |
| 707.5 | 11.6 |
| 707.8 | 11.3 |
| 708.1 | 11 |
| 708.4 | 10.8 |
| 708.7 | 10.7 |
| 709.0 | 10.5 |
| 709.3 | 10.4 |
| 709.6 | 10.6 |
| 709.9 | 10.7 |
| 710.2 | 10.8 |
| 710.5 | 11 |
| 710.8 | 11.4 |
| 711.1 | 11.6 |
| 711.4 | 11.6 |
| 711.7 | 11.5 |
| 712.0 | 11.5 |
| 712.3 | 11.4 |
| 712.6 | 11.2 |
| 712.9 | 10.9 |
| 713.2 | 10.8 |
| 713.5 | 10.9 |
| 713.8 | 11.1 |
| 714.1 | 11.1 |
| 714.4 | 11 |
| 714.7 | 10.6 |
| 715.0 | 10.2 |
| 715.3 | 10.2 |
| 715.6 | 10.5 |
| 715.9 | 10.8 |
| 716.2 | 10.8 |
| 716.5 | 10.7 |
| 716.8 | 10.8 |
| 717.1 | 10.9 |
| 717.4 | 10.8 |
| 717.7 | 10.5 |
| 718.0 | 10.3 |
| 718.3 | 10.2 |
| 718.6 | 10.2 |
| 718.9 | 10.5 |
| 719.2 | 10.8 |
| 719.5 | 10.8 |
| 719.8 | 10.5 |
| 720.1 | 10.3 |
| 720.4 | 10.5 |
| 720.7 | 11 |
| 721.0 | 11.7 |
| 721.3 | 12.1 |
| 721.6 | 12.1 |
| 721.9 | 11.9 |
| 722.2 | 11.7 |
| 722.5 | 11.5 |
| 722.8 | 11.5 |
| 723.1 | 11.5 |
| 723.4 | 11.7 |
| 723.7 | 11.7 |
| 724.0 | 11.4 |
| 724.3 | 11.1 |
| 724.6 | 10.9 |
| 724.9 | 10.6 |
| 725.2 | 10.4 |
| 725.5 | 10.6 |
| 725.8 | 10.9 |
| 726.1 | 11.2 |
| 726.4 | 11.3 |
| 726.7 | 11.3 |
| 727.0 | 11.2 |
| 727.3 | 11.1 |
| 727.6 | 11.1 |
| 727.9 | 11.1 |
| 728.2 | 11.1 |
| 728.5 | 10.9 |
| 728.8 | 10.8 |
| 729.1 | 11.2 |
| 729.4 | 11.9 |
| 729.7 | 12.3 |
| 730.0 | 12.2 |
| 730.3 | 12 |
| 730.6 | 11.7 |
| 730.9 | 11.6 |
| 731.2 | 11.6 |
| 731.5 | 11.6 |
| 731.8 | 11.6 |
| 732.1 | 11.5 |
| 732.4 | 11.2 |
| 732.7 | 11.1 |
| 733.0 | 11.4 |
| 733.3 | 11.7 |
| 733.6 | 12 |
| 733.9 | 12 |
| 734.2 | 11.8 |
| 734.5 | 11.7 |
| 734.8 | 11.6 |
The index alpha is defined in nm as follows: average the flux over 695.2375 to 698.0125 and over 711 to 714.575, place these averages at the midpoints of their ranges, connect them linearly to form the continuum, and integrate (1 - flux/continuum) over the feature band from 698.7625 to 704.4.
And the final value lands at 0.10 nm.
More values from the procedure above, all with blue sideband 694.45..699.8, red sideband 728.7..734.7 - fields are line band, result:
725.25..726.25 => 0.07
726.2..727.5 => 0.05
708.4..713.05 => 0.27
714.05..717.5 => 0.30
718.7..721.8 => 0.17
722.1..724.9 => 0.07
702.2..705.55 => 0.07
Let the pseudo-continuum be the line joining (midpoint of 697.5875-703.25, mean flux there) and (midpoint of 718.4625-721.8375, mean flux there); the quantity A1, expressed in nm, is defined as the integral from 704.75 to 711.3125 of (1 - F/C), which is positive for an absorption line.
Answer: 0.14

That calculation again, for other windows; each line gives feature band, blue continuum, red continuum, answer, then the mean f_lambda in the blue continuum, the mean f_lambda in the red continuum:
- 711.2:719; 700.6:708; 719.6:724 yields 0.42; 11.5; 11.4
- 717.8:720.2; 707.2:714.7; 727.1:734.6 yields 0.17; 11.1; 11.5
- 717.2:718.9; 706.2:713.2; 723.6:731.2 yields 0.12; 11.2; 11.3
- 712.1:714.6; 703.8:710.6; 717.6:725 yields 0.01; 11.1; 11.1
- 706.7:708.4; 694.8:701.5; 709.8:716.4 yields -0.02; 11.7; 11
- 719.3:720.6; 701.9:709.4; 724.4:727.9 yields 0.06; 11.3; 11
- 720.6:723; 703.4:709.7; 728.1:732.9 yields -0.06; 11.2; 11.5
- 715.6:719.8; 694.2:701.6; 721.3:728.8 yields 0.28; 11.7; 11.2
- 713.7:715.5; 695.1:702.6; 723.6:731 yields 0.12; 11.7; 11.3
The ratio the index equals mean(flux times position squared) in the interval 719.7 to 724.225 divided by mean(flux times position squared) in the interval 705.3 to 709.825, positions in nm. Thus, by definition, 1.08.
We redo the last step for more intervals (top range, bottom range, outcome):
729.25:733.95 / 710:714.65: 1.11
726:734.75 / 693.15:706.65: 1.08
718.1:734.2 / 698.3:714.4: 1.06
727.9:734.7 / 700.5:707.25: 1.09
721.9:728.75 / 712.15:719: 1.07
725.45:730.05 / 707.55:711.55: 1.08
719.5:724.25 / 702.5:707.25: 1.05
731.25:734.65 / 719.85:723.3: 1.05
